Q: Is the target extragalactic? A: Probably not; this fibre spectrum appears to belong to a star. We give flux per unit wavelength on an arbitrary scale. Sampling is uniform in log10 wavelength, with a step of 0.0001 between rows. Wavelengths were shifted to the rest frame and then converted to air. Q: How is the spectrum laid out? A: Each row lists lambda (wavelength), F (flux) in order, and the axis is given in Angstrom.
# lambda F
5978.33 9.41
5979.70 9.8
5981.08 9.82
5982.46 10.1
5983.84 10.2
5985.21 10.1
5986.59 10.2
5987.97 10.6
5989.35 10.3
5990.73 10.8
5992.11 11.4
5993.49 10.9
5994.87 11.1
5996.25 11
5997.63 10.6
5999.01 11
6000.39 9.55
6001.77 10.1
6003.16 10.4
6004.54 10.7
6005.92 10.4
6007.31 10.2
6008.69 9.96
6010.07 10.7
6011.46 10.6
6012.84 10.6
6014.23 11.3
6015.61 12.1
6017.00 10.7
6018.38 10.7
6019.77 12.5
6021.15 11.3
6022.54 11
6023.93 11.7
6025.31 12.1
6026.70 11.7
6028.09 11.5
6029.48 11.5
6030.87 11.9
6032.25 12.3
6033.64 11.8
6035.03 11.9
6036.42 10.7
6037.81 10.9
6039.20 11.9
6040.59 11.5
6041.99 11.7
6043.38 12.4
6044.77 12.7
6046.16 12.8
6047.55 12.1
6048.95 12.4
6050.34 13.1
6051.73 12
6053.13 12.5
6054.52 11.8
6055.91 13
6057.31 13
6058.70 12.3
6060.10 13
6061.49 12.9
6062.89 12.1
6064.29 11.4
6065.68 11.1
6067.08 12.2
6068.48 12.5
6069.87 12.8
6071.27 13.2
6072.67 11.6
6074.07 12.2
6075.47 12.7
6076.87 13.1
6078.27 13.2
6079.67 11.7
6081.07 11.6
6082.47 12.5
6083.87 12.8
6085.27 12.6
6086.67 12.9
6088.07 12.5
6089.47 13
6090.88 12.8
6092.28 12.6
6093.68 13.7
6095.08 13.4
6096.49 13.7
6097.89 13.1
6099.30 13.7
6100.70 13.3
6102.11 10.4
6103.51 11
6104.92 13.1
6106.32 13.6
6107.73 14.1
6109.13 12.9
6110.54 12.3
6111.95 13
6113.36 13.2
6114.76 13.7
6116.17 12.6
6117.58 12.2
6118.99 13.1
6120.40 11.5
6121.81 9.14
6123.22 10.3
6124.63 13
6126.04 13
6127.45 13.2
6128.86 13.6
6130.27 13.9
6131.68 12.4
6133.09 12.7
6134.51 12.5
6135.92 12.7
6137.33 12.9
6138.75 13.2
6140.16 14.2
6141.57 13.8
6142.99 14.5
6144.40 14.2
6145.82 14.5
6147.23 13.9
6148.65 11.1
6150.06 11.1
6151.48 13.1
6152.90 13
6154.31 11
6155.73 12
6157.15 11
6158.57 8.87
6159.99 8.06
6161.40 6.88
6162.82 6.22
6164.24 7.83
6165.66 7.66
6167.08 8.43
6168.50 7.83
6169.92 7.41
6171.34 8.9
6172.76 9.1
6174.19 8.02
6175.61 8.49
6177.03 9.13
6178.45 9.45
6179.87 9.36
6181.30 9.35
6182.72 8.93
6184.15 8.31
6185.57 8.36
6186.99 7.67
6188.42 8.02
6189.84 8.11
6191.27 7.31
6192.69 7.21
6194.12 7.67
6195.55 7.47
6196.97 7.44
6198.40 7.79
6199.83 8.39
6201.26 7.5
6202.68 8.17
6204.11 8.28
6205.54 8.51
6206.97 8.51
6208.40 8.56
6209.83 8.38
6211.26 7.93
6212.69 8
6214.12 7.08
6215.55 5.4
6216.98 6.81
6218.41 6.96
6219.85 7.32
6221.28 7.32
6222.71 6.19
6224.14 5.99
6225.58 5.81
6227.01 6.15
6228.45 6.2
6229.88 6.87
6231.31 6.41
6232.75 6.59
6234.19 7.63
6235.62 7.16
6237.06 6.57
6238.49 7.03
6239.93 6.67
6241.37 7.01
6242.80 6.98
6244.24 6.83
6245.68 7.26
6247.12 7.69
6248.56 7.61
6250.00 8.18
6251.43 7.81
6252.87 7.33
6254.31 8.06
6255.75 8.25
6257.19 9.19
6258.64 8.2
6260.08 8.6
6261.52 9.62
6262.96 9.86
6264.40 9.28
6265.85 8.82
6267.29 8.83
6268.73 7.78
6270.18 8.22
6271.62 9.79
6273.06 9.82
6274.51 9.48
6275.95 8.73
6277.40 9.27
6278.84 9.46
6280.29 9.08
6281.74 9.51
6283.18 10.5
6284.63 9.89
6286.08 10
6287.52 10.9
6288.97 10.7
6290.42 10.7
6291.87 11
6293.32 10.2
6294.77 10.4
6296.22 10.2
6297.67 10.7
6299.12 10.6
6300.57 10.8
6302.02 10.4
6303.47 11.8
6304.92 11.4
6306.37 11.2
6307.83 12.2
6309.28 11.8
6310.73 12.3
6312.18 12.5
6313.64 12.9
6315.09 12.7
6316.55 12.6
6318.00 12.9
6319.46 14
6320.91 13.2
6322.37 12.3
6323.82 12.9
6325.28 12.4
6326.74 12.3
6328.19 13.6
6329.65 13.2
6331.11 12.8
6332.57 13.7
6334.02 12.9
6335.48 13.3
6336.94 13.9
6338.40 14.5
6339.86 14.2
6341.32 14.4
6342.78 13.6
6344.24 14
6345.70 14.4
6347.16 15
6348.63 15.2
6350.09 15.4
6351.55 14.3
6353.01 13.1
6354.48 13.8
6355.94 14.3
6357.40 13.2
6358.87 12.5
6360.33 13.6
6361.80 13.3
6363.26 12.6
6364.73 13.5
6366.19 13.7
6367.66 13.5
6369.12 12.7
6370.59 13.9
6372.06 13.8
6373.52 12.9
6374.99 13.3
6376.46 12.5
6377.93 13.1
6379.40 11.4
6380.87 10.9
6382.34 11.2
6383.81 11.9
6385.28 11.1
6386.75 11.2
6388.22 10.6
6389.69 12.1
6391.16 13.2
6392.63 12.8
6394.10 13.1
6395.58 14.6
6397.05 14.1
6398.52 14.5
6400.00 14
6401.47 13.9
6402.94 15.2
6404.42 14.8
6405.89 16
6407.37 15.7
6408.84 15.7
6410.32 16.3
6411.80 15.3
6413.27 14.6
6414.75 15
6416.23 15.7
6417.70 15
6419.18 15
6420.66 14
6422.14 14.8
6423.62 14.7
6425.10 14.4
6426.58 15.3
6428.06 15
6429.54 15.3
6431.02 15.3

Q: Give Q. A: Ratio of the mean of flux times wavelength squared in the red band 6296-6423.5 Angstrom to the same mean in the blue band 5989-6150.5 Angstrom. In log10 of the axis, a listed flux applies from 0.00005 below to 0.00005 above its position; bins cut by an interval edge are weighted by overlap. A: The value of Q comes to 1.20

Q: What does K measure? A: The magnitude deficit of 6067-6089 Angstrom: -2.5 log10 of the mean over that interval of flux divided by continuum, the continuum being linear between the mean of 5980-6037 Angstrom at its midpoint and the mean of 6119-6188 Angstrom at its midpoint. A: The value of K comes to -0.16 mag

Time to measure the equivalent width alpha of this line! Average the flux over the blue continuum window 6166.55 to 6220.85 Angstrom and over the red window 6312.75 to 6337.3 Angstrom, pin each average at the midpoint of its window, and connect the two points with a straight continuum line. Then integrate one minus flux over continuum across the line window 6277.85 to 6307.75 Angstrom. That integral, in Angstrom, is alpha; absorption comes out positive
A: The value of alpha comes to 3.3 Angstrom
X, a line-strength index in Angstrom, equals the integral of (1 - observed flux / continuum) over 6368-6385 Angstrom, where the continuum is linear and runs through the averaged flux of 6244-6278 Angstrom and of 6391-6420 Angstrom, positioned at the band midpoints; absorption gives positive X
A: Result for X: 1.3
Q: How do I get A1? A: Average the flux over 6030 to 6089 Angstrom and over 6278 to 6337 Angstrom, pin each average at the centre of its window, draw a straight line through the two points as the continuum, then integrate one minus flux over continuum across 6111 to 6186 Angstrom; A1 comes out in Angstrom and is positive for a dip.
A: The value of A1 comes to 6.2 Angstrom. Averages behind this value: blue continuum 12.3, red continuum 11.7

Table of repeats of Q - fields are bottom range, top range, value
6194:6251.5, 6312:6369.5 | 1.93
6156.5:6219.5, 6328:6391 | 1.73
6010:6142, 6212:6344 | 0.85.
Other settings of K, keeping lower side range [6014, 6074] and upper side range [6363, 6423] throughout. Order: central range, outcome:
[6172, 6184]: 0.38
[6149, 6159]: 0.09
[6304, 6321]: 0.07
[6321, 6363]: -0.02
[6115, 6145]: -0.03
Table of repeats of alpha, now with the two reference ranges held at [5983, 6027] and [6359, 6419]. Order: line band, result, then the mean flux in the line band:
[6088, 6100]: -1.83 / 13.2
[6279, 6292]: 2.68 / 10.2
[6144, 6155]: -0.79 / 12.7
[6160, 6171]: 4.06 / 7.56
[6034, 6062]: -2.75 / 12.2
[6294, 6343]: 2.22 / 12.5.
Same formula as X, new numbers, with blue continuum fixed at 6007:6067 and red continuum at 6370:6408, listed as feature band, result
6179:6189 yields 3.0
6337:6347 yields -1.0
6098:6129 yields -1.2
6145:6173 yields 5.3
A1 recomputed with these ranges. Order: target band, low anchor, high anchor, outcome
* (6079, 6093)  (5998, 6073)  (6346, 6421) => -0.6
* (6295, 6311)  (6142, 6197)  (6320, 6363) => 1.9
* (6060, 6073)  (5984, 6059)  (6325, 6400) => -0.7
